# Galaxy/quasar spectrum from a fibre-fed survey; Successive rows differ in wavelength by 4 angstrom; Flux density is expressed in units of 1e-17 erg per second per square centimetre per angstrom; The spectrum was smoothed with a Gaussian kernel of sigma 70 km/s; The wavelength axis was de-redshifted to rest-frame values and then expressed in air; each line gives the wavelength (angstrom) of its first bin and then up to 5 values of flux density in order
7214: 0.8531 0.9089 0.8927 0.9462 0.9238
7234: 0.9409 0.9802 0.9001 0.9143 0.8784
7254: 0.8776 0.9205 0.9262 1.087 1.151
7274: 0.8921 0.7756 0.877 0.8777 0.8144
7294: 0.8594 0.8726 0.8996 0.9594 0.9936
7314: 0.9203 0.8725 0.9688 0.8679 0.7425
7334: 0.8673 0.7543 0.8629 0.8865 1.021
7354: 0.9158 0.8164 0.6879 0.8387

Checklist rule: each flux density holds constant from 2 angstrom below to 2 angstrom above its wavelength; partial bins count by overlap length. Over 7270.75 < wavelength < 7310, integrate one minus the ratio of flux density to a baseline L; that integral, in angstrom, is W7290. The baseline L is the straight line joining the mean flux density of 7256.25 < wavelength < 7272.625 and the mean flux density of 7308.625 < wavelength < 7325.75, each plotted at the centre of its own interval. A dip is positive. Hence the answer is 3.57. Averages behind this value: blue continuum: 1.02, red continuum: 0.93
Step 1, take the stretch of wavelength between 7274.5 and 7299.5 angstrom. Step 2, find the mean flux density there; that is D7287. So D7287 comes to 0.848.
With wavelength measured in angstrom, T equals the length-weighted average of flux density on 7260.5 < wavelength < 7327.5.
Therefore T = 0.919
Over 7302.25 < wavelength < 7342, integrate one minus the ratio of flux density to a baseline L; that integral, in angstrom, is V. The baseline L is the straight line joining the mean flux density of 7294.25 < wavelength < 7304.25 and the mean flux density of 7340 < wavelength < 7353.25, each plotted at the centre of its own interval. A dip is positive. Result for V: 0.8 angstrom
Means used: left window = 0.883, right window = 0.923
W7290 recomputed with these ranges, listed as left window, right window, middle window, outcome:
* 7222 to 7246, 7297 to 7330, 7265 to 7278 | -1.08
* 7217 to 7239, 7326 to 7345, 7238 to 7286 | -1.74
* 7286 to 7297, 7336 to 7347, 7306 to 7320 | -1.55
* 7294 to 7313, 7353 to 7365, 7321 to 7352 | -0.70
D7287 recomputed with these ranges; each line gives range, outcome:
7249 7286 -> 0.93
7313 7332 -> 0.872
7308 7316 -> 0.957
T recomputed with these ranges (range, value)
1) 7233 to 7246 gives 0.936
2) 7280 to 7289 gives 0.87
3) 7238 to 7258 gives 0.904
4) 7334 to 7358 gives 0.88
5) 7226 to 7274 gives 0.952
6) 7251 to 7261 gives 0.9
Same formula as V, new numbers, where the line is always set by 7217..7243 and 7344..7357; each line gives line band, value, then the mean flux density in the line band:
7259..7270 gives -1.1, 1.03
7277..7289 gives 1.1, 0.847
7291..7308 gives 0.7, 0.893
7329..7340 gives 1.6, 0.792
